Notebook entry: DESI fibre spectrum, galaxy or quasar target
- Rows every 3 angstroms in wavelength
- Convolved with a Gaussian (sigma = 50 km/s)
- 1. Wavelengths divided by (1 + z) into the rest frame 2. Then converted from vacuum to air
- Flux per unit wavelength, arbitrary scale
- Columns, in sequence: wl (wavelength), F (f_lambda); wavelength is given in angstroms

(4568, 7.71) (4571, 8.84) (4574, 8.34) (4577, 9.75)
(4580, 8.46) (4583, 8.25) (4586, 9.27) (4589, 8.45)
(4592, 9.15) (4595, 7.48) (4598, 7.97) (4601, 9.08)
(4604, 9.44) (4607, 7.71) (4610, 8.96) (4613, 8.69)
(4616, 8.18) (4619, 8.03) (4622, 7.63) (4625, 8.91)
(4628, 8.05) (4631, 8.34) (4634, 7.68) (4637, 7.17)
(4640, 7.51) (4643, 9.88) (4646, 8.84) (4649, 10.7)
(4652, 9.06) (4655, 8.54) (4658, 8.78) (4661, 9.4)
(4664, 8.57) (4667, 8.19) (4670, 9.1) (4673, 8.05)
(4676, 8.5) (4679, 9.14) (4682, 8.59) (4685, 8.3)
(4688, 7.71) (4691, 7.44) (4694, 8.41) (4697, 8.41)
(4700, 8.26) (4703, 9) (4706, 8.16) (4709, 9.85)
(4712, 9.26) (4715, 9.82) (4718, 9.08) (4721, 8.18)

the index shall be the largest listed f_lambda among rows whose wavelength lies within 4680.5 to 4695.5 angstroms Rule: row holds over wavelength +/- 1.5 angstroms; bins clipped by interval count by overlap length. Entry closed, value 8.59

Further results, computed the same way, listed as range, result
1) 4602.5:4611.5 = 9.44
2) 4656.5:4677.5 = 9.4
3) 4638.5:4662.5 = 10.7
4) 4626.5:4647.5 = 9.88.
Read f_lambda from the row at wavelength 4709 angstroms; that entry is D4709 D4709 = 9.85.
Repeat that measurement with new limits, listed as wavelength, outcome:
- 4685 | 8.3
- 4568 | 7.71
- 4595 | 7.48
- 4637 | 7.17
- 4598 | 7.97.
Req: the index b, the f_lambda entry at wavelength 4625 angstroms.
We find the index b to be 8.91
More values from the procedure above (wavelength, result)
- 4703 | 9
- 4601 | 9.08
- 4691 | 7.44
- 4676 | 8.5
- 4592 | 9.15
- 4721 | 8.18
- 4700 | 8.26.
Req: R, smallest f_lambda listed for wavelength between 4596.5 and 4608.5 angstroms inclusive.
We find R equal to 7.71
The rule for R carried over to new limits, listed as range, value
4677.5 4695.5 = 7.44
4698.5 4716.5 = 8.16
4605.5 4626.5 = 7.63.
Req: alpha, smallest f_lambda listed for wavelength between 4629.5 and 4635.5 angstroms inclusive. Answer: 7.68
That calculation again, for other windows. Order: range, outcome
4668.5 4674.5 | 8.05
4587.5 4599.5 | 7.48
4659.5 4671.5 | 8.19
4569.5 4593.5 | 8.25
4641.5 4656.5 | 8.54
